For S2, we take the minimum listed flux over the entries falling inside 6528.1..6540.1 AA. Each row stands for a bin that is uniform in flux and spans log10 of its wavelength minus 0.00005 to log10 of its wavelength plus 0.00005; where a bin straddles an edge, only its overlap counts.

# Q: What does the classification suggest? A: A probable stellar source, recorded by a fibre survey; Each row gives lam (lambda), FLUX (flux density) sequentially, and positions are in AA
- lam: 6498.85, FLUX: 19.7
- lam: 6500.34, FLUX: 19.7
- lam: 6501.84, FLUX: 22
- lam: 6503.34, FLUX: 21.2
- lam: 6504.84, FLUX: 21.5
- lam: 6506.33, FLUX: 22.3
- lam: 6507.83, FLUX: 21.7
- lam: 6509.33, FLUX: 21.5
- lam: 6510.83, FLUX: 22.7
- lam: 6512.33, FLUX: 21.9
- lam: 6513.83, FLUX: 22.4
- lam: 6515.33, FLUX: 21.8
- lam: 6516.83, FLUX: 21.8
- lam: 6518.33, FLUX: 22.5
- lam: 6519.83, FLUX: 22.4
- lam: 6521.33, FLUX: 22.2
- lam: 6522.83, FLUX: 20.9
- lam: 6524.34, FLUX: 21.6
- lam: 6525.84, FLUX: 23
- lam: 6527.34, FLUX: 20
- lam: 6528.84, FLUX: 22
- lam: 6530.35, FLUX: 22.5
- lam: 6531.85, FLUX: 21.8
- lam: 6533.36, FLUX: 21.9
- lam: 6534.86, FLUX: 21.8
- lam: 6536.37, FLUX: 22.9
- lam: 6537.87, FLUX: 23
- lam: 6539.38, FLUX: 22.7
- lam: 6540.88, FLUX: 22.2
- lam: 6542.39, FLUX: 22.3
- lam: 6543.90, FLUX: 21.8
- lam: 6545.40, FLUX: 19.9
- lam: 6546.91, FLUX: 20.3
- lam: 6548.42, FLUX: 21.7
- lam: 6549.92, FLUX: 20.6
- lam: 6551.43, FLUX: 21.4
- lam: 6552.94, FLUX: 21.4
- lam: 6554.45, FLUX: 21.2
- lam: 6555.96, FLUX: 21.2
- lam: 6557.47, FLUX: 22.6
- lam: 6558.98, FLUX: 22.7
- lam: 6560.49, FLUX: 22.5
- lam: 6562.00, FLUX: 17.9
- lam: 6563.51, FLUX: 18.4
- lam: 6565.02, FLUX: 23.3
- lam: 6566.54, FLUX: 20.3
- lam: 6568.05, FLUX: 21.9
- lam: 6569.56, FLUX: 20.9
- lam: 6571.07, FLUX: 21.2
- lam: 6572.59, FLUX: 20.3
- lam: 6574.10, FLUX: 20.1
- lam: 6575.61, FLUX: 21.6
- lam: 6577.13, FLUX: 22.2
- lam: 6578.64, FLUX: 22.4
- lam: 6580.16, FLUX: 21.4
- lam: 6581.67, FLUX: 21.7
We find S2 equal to 21.8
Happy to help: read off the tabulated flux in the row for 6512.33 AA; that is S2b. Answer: 21.9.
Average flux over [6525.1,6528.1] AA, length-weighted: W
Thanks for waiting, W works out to 21.5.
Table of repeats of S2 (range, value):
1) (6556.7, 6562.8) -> 17.9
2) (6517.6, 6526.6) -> 20.9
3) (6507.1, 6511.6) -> 21.5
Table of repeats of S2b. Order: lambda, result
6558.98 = 22.7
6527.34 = 20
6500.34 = 19.7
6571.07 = 21.2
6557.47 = 22.6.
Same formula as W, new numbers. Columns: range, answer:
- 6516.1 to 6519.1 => 22.2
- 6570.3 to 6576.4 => 20.8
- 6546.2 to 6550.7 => 20.9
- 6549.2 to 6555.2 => 21.1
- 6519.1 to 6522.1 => 22.3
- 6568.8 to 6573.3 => 20.8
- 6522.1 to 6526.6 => 21.8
